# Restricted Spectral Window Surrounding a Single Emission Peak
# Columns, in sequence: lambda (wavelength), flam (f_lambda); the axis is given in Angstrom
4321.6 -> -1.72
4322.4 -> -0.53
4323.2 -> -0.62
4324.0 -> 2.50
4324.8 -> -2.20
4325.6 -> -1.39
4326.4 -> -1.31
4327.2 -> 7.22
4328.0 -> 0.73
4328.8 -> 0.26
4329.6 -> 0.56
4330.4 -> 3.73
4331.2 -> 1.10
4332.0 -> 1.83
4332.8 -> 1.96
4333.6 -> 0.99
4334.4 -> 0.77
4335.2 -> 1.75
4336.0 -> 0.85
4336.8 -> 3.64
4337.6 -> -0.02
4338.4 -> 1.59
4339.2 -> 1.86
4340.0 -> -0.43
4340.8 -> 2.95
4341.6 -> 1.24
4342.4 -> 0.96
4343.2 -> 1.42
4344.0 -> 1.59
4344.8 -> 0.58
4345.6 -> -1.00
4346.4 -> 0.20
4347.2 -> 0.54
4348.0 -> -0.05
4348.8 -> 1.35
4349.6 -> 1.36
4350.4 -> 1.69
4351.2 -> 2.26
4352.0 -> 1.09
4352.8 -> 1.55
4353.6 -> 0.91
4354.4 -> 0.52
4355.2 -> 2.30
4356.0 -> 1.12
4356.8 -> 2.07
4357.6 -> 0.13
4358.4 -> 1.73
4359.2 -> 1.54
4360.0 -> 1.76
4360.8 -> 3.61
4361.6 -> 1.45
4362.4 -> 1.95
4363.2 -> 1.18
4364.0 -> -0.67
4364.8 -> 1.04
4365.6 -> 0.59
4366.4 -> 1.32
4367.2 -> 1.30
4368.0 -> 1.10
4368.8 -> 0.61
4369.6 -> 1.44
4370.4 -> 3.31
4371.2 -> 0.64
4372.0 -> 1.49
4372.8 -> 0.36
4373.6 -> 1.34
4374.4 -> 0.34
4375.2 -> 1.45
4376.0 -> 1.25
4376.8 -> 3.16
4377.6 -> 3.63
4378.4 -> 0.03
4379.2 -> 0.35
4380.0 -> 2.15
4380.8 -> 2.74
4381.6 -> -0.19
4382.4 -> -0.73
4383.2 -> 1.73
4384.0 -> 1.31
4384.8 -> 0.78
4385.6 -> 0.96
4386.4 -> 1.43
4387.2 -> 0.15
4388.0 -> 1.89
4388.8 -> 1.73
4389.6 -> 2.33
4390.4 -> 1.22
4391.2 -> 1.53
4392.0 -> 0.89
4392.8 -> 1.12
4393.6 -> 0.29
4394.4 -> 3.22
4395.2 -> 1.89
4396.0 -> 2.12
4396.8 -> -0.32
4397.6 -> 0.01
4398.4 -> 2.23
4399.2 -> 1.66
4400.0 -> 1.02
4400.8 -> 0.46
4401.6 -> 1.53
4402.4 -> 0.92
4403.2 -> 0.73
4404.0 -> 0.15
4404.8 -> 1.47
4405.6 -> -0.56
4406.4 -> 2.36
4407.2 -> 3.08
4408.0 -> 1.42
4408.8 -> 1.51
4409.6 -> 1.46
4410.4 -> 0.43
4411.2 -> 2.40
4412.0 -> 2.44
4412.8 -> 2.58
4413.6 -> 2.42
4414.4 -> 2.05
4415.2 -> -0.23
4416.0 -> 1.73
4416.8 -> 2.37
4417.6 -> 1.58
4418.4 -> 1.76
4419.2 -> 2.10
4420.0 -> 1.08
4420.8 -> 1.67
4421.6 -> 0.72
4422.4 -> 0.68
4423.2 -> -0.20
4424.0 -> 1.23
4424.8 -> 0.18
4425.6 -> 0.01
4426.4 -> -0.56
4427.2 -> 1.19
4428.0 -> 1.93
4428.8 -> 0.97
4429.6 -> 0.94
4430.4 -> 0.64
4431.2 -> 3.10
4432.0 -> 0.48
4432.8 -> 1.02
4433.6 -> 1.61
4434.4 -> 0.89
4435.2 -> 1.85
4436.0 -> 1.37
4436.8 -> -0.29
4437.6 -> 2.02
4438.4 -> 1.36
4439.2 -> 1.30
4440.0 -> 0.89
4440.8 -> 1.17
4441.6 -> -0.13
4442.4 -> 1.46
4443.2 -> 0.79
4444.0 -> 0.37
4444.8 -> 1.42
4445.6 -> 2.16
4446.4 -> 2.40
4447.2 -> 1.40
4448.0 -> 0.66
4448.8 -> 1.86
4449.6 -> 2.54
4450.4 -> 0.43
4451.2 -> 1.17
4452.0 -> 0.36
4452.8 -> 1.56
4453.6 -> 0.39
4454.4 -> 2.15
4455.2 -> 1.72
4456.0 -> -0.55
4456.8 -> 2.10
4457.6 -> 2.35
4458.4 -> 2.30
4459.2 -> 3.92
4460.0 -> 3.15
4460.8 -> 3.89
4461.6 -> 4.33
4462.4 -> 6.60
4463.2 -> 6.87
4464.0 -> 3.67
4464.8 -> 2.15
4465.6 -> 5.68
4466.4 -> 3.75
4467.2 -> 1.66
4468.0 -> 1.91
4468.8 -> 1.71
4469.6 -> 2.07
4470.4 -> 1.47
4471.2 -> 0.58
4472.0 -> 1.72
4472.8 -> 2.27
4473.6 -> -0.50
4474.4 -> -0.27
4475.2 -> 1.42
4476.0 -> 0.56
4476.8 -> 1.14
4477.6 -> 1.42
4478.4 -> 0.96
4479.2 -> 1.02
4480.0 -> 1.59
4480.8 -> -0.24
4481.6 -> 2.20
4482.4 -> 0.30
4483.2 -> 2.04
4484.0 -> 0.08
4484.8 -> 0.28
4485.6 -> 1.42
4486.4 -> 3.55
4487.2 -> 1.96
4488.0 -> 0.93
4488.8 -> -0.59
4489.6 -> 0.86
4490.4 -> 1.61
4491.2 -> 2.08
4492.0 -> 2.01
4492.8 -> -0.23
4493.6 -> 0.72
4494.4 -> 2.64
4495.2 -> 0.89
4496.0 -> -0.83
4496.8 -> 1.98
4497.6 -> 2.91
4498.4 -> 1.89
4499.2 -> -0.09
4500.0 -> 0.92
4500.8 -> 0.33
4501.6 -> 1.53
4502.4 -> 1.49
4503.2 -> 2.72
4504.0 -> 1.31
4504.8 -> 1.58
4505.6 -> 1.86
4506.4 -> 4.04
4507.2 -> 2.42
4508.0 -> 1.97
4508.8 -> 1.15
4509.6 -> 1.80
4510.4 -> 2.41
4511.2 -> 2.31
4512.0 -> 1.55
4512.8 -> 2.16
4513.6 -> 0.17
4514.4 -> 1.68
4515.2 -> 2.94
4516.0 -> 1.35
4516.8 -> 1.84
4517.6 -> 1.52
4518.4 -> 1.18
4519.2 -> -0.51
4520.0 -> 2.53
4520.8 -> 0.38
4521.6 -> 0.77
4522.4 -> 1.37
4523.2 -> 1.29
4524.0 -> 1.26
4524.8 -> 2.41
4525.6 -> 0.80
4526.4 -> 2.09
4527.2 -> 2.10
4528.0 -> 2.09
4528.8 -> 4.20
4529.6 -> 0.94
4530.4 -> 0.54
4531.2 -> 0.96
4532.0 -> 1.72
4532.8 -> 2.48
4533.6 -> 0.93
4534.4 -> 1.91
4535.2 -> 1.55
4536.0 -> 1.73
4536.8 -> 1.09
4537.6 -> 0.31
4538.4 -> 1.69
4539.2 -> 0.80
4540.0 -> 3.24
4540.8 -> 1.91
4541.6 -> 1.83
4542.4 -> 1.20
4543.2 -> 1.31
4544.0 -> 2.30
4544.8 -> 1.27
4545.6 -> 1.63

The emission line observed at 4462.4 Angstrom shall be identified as [O II] 3727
